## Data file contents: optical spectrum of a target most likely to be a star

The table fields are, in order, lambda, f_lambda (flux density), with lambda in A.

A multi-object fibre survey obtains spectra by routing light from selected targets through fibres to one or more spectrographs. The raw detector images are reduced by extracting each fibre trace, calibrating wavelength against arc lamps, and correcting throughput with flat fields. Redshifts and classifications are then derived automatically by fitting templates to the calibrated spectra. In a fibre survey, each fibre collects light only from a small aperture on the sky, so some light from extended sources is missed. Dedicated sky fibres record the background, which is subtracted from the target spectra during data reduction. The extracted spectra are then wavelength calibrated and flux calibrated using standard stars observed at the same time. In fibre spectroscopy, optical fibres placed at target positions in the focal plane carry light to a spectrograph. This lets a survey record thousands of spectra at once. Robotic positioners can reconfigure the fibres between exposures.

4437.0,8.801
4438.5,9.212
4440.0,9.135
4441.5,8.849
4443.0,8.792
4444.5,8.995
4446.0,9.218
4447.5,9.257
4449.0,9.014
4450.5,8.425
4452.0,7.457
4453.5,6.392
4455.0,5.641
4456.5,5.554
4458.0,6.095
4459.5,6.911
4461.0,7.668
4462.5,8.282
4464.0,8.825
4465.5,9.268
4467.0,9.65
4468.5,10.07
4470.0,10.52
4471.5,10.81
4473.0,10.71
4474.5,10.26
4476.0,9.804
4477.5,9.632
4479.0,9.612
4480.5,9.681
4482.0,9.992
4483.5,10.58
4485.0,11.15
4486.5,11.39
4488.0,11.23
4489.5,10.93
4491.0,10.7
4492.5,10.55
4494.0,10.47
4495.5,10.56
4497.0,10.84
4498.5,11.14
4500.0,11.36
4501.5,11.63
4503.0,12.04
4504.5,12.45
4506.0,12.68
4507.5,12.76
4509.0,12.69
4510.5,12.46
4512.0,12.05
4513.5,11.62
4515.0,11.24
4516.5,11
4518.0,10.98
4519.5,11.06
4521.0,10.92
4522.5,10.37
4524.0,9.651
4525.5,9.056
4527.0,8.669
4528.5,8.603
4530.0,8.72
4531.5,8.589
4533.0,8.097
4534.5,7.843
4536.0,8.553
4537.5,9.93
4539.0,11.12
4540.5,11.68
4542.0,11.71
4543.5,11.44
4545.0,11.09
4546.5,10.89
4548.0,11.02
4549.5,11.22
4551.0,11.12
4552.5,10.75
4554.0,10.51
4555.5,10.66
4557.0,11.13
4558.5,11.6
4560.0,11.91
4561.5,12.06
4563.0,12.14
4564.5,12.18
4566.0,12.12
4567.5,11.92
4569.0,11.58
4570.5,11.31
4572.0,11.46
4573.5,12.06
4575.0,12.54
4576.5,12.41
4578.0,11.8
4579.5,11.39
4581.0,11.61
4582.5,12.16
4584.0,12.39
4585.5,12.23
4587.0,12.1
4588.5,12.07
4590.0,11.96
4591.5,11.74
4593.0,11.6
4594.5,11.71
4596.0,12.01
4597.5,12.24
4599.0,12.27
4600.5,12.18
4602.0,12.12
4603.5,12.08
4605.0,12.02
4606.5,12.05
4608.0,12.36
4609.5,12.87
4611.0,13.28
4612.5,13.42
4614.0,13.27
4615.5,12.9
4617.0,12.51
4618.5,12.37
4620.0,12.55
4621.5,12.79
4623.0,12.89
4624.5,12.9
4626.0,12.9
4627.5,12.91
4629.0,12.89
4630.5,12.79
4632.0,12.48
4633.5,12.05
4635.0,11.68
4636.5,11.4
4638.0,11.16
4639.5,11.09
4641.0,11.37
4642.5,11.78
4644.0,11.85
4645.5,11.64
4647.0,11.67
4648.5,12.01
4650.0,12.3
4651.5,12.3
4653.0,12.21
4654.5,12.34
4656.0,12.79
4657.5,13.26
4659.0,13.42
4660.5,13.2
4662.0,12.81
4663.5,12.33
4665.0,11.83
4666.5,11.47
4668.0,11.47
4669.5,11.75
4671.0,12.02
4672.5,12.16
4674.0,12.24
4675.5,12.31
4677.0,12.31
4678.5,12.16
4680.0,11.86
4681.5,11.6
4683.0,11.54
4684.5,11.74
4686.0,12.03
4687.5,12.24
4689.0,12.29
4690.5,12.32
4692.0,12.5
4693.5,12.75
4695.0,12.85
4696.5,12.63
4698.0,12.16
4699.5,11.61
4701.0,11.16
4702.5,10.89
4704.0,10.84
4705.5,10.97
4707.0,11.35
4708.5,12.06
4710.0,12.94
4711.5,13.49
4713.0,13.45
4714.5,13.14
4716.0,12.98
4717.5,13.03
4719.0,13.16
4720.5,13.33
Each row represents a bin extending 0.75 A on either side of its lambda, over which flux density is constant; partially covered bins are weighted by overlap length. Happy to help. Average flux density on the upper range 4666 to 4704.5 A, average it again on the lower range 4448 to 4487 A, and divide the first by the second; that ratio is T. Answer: 1.3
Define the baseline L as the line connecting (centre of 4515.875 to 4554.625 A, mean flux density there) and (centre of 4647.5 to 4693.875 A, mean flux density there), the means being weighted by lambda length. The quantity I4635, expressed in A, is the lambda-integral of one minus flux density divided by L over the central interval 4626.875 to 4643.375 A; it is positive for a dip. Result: -0.37 A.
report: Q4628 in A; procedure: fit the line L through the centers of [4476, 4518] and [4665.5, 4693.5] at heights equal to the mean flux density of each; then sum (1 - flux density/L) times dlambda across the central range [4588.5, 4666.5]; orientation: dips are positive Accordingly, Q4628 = -3.55 A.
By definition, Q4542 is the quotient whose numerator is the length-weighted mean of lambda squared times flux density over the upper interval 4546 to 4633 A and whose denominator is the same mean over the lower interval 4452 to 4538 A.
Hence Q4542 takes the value 1.3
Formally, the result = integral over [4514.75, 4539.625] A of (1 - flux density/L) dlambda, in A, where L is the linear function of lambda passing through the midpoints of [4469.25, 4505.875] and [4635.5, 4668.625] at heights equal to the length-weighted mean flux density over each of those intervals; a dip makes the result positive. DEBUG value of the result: 3.3 A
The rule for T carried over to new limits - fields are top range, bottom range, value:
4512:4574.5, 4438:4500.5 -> 1.14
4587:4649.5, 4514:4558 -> 1.19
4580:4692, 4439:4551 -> 1.22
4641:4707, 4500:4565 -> 1.11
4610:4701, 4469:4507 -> 1.13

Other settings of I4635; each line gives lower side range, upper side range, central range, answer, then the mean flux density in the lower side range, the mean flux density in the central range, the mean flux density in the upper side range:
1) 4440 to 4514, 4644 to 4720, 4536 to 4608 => -4.37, 9.92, 11.7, 12.2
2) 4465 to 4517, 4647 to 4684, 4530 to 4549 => 2.01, 11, 10.1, 12.2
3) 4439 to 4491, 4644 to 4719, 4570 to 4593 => -2.45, 9.14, 11.9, 12.2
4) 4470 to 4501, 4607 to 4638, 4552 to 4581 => 0.30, 10.6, 11.7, 12.6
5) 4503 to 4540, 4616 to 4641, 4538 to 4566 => -0.85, 10.5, 11.4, 12.3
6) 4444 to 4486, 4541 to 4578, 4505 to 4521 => -2.46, 8.92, 11.8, 11.5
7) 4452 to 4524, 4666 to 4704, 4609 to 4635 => -3.09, 10.2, 12.8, 12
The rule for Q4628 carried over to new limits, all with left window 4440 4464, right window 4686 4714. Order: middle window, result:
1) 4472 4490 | -4.4 A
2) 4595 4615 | -3.8 A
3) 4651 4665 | -1.6 A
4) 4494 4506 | -3.8 A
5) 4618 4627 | -1.6 A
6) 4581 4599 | -3.1 A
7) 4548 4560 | -1.8 A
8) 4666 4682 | -0.4 A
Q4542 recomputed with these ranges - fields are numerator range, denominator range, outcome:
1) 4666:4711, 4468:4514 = 1.18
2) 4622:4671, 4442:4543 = 1.31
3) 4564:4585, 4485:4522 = 1.08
